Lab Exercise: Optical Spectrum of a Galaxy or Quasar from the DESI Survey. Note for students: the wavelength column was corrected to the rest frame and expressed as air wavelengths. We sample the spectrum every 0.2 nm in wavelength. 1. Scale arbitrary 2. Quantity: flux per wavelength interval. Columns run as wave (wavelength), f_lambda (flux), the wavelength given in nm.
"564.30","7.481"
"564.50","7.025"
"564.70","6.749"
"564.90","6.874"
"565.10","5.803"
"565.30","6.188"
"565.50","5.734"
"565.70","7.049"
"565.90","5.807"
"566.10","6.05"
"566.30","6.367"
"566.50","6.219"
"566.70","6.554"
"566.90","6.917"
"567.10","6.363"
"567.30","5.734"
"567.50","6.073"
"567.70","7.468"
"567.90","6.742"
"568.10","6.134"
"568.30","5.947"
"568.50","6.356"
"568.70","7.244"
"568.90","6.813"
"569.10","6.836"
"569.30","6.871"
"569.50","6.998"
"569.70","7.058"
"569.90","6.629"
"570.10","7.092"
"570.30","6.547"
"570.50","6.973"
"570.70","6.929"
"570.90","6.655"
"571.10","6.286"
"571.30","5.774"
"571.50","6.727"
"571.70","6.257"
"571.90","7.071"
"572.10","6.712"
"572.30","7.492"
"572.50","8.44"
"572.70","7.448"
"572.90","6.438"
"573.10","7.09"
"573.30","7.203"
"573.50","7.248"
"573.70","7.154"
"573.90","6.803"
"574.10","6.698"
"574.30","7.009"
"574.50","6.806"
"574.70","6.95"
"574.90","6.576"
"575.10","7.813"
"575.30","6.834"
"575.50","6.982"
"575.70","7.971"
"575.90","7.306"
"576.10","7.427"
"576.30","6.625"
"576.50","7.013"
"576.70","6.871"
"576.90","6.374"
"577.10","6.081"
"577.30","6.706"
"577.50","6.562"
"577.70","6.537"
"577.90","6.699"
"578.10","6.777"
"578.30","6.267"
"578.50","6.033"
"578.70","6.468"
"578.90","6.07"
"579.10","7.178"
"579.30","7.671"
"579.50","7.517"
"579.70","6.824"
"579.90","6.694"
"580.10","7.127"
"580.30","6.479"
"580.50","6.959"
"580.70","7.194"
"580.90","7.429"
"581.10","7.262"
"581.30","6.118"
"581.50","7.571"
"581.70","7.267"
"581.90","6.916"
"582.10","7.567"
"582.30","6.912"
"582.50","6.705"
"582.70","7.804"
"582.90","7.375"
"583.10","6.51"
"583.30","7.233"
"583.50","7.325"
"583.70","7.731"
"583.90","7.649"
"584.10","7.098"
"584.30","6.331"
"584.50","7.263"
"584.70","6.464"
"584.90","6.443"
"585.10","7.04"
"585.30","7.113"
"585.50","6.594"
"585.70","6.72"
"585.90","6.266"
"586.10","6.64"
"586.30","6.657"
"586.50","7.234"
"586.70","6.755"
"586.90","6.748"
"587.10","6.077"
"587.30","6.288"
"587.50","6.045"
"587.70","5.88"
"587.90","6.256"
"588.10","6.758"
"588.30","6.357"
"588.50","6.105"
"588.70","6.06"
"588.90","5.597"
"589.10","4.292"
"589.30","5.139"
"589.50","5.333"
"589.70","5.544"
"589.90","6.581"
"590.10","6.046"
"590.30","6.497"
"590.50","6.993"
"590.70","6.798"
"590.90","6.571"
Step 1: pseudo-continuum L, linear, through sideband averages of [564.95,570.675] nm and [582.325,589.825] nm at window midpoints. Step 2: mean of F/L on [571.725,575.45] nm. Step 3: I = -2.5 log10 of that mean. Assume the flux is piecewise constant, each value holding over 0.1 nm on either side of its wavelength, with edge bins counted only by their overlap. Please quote -0.09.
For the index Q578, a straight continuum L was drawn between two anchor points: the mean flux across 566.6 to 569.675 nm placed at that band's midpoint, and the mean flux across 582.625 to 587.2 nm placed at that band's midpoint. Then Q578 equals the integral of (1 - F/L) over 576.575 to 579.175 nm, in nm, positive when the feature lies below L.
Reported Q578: 0.11 nm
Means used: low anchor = 6.61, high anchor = 6.91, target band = 6.51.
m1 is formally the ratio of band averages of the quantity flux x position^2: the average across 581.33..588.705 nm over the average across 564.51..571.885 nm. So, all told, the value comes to 1.10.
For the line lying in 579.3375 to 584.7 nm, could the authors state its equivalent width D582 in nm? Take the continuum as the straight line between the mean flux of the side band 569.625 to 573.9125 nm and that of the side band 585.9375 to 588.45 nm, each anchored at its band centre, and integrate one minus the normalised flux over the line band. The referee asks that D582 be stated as -0.40 nm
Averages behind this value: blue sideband 6.91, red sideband 6.46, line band 7.1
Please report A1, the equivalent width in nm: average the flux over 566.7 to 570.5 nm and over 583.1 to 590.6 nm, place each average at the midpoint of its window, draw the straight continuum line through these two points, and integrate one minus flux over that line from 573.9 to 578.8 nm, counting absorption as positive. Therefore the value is -0.17 nm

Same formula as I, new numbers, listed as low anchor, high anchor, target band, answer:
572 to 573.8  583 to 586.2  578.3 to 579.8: 0.04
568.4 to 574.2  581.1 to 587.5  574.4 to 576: -0.04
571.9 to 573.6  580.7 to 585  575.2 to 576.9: 0.02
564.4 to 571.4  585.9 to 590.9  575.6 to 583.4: -0.09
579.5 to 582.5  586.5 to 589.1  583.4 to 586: -0.05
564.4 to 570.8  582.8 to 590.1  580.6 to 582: -0.10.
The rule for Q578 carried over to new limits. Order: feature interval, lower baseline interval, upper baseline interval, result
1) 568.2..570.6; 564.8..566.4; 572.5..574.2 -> -0.04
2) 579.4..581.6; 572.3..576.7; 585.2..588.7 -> -0.06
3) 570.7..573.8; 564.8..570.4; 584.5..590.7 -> -0.22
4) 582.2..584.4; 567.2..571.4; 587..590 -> -0.38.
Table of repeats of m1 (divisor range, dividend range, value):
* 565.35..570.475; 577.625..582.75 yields 1.10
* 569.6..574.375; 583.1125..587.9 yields 1.02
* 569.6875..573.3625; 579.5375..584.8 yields 1.07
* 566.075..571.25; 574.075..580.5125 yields 1.07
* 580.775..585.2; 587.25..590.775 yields 0.87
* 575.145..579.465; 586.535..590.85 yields 0.94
